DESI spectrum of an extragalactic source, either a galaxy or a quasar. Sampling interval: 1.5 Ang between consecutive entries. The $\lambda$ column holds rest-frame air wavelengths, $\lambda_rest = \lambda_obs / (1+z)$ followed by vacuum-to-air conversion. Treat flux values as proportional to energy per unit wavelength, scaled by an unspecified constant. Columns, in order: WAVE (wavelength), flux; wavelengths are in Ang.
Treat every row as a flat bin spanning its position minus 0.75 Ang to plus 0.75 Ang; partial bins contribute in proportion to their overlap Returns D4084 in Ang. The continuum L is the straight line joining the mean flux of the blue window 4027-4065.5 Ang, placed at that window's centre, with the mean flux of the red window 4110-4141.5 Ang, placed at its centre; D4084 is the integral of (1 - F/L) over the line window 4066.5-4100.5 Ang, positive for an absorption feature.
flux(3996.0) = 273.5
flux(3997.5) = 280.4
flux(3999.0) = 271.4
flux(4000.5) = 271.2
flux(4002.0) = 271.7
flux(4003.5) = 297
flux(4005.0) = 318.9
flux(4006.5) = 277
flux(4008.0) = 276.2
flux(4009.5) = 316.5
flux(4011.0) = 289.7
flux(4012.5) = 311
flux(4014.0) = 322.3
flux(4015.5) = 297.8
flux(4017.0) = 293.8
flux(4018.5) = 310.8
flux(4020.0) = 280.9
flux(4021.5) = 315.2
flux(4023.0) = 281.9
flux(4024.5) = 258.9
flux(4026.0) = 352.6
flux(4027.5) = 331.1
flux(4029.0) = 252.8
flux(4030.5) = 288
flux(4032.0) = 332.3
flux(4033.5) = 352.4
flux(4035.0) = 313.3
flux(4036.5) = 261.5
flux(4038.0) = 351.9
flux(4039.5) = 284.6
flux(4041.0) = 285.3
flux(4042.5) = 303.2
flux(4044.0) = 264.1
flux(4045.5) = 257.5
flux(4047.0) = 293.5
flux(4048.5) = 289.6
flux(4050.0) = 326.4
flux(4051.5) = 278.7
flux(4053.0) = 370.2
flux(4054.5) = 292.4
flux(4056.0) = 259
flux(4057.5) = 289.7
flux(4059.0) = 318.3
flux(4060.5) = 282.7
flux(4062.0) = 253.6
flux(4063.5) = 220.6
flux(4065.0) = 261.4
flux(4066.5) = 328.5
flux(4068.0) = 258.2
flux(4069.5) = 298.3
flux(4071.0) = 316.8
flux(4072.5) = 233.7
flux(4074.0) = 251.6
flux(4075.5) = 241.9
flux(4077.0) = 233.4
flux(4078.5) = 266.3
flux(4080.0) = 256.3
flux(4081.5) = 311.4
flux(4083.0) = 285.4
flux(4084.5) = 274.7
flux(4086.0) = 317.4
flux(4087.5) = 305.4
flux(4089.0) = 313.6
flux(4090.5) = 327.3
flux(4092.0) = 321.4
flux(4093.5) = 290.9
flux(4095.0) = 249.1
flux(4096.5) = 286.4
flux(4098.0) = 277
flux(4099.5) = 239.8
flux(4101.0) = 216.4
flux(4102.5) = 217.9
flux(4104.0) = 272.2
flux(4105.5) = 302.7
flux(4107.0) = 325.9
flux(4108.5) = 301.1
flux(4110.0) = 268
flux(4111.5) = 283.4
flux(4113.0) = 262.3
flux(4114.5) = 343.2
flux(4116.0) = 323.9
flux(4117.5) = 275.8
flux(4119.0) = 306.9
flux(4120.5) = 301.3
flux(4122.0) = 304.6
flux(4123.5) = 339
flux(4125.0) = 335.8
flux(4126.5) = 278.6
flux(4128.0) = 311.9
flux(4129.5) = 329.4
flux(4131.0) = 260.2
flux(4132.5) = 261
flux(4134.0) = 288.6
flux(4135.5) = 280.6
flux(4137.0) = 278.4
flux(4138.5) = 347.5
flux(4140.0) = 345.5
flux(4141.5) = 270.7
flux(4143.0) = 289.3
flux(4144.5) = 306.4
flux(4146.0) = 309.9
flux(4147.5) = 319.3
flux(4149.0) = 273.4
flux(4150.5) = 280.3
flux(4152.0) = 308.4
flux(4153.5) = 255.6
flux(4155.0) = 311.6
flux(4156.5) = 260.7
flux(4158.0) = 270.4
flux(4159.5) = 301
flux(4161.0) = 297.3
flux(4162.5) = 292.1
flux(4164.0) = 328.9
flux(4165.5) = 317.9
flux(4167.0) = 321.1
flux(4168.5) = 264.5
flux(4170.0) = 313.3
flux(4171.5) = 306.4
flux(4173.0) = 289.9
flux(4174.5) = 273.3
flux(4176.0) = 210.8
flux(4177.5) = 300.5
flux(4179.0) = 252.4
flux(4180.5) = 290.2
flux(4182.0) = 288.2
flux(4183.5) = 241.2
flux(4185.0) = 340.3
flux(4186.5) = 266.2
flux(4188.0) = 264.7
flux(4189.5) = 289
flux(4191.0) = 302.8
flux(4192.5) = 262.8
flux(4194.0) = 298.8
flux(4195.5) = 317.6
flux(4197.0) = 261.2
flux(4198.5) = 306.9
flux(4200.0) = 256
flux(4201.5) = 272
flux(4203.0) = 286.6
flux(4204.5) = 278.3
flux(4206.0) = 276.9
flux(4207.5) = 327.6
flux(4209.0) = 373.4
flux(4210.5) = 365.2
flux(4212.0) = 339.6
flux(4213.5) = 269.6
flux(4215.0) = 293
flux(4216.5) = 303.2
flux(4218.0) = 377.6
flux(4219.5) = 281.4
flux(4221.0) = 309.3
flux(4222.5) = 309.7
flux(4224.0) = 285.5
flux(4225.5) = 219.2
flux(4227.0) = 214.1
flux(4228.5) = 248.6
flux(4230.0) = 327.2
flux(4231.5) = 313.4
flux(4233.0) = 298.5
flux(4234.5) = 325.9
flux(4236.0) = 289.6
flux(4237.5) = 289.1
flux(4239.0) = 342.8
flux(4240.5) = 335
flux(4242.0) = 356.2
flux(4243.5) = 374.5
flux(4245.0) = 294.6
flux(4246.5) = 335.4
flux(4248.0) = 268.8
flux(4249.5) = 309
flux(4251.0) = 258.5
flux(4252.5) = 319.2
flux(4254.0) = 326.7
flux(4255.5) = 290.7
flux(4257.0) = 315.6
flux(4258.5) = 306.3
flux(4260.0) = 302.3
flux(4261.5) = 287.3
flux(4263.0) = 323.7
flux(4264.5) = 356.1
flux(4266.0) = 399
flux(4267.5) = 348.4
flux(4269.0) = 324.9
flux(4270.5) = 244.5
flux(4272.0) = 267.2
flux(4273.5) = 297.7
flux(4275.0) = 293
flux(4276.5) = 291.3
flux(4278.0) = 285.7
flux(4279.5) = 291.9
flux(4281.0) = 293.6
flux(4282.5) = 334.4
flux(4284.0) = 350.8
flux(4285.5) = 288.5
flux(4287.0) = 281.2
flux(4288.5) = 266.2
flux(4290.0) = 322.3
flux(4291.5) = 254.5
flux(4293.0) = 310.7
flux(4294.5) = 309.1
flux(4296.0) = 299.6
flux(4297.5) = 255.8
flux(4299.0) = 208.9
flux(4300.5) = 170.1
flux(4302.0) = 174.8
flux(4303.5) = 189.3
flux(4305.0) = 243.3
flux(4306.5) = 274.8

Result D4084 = 1.9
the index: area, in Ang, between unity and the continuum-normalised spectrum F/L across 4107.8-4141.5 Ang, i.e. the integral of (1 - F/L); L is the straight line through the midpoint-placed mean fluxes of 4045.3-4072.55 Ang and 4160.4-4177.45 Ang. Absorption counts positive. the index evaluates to -1.15 Ang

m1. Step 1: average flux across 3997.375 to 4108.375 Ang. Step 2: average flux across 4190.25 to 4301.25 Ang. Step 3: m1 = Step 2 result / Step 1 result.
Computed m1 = 1.0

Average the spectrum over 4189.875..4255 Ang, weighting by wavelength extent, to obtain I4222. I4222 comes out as 302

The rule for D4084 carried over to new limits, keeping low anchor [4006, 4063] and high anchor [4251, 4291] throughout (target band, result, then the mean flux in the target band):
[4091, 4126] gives 1.32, 289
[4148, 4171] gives 0.68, 294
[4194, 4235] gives 0.95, 298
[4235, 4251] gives -0.58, 317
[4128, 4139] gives 0.33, 292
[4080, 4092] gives -0.14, 303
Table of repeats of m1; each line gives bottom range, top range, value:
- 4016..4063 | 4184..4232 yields 0.99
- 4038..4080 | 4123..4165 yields 1.06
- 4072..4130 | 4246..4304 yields 1.02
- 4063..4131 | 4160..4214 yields 1.02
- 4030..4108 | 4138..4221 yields 1.03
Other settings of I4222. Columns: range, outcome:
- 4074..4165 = 290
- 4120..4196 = 293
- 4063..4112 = 278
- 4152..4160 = 282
